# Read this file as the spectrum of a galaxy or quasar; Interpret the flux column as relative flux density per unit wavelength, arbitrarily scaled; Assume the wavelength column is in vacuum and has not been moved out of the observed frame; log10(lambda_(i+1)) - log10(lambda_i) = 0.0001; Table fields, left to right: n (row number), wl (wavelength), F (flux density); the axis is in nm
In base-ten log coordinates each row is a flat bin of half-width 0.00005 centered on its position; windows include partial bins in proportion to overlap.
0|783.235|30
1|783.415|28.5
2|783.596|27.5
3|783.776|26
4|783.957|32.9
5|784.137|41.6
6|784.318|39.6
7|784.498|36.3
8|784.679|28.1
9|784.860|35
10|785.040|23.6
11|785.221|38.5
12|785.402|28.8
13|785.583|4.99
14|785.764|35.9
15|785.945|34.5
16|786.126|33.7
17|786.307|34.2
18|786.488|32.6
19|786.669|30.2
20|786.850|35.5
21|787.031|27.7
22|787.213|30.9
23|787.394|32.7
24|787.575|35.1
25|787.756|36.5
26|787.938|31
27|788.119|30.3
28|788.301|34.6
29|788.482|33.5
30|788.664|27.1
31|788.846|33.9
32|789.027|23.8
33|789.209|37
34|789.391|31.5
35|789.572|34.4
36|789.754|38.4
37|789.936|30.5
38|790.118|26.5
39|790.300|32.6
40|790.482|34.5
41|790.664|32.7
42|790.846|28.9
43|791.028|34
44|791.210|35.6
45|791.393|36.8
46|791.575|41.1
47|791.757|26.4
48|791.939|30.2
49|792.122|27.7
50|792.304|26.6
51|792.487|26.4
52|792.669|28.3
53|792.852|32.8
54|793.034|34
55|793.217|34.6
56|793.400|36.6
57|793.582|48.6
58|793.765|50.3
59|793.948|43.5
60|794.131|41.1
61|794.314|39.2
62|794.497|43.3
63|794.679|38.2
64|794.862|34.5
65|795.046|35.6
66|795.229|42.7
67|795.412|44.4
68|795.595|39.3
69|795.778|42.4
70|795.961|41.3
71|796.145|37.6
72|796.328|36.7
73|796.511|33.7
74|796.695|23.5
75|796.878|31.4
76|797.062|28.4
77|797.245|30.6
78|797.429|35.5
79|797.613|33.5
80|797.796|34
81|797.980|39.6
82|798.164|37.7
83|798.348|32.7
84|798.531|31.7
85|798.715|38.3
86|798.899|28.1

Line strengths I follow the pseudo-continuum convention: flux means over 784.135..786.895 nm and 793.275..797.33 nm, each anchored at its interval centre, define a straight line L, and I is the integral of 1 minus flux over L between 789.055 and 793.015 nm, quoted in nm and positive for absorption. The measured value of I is 0.38 nm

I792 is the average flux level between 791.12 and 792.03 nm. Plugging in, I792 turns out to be 34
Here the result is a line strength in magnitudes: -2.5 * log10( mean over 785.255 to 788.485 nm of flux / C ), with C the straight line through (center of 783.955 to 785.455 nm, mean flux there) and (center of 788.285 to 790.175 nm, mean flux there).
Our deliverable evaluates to 0.056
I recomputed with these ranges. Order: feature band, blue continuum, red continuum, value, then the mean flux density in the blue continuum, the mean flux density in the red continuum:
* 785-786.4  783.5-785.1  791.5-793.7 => 0.13 nm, 32.4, 32.9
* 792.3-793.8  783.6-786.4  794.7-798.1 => -0.03 nm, 31.5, 35.9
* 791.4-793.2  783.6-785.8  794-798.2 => 0.20 nm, 30.7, 36.7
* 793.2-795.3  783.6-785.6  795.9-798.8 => -0.47 nm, 31.3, 34.1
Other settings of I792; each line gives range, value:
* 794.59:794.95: 36.4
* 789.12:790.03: 34.3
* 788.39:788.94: 31.5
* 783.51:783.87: 26.8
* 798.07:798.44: 35.3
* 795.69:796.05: 41.9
